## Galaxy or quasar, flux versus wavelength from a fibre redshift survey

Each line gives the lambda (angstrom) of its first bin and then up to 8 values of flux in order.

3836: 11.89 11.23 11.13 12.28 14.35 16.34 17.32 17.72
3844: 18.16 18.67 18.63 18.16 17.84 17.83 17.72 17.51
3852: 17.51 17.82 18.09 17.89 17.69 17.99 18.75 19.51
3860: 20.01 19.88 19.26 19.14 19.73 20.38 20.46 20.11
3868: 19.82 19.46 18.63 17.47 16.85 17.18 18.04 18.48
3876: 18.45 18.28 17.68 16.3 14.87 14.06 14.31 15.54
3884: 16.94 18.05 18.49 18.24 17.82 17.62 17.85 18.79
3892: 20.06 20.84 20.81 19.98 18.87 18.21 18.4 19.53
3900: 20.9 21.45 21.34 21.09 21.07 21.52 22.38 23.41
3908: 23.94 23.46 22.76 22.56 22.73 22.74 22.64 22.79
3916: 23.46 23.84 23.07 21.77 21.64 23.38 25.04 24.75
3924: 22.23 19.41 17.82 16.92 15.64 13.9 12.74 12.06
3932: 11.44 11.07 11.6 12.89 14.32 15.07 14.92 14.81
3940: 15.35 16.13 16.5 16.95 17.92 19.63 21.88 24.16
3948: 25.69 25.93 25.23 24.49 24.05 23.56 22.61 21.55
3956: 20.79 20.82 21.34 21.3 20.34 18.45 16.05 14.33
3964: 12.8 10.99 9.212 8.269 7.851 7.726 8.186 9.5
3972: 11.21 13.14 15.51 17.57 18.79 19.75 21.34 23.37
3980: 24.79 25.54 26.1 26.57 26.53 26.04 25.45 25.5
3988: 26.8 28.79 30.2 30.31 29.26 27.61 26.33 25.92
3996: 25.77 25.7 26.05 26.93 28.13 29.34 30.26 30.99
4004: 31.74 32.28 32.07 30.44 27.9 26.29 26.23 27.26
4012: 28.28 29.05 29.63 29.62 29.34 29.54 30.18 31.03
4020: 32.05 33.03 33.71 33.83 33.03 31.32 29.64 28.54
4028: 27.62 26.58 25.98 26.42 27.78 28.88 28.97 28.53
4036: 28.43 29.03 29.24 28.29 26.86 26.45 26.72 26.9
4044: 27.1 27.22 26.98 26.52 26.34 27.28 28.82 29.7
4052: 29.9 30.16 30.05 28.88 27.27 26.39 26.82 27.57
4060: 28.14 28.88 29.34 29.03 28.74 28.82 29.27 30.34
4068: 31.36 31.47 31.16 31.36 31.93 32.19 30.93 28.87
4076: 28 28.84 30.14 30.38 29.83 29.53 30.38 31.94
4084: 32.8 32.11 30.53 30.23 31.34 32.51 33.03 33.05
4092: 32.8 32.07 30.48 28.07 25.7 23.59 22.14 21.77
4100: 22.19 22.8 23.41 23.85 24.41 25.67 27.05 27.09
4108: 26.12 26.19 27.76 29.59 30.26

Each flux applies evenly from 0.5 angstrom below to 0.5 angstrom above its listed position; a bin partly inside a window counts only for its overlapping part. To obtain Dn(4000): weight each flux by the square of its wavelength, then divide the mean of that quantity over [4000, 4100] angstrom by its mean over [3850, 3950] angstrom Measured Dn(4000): 1.66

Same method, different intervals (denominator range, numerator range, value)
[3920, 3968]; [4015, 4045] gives 1.69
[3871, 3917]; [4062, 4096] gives 1.71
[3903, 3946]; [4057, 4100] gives 1.68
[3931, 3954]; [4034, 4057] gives 1.61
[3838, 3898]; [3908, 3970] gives 1.07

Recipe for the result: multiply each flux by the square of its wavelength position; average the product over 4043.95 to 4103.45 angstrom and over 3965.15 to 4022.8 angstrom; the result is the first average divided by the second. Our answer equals 1.2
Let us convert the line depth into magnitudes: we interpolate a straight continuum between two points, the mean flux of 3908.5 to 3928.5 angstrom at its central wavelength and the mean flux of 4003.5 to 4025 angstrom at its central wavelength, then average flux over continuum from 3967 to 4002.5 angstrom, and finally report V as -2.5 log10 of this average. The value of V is 0.23 mag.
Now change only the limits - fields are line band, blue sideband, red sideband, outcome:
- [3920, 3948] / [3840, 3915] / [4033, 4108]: 0.257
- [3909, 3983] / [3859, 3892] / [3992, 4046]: 0.241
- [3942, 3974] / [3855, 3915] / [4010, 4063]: 0.327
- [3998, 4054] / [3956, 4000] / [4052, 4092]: -0.145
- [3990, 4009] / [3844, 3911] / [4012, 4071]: -0.090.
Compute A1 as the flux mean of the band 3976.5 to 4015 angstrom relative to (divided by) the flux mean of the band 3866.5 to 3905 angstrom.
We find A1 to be 1.5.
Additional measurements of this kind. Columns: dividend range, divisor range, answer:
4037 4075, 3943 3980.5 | 1.59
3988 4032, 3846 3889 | 1.61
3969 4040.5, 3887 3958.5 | 1.34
